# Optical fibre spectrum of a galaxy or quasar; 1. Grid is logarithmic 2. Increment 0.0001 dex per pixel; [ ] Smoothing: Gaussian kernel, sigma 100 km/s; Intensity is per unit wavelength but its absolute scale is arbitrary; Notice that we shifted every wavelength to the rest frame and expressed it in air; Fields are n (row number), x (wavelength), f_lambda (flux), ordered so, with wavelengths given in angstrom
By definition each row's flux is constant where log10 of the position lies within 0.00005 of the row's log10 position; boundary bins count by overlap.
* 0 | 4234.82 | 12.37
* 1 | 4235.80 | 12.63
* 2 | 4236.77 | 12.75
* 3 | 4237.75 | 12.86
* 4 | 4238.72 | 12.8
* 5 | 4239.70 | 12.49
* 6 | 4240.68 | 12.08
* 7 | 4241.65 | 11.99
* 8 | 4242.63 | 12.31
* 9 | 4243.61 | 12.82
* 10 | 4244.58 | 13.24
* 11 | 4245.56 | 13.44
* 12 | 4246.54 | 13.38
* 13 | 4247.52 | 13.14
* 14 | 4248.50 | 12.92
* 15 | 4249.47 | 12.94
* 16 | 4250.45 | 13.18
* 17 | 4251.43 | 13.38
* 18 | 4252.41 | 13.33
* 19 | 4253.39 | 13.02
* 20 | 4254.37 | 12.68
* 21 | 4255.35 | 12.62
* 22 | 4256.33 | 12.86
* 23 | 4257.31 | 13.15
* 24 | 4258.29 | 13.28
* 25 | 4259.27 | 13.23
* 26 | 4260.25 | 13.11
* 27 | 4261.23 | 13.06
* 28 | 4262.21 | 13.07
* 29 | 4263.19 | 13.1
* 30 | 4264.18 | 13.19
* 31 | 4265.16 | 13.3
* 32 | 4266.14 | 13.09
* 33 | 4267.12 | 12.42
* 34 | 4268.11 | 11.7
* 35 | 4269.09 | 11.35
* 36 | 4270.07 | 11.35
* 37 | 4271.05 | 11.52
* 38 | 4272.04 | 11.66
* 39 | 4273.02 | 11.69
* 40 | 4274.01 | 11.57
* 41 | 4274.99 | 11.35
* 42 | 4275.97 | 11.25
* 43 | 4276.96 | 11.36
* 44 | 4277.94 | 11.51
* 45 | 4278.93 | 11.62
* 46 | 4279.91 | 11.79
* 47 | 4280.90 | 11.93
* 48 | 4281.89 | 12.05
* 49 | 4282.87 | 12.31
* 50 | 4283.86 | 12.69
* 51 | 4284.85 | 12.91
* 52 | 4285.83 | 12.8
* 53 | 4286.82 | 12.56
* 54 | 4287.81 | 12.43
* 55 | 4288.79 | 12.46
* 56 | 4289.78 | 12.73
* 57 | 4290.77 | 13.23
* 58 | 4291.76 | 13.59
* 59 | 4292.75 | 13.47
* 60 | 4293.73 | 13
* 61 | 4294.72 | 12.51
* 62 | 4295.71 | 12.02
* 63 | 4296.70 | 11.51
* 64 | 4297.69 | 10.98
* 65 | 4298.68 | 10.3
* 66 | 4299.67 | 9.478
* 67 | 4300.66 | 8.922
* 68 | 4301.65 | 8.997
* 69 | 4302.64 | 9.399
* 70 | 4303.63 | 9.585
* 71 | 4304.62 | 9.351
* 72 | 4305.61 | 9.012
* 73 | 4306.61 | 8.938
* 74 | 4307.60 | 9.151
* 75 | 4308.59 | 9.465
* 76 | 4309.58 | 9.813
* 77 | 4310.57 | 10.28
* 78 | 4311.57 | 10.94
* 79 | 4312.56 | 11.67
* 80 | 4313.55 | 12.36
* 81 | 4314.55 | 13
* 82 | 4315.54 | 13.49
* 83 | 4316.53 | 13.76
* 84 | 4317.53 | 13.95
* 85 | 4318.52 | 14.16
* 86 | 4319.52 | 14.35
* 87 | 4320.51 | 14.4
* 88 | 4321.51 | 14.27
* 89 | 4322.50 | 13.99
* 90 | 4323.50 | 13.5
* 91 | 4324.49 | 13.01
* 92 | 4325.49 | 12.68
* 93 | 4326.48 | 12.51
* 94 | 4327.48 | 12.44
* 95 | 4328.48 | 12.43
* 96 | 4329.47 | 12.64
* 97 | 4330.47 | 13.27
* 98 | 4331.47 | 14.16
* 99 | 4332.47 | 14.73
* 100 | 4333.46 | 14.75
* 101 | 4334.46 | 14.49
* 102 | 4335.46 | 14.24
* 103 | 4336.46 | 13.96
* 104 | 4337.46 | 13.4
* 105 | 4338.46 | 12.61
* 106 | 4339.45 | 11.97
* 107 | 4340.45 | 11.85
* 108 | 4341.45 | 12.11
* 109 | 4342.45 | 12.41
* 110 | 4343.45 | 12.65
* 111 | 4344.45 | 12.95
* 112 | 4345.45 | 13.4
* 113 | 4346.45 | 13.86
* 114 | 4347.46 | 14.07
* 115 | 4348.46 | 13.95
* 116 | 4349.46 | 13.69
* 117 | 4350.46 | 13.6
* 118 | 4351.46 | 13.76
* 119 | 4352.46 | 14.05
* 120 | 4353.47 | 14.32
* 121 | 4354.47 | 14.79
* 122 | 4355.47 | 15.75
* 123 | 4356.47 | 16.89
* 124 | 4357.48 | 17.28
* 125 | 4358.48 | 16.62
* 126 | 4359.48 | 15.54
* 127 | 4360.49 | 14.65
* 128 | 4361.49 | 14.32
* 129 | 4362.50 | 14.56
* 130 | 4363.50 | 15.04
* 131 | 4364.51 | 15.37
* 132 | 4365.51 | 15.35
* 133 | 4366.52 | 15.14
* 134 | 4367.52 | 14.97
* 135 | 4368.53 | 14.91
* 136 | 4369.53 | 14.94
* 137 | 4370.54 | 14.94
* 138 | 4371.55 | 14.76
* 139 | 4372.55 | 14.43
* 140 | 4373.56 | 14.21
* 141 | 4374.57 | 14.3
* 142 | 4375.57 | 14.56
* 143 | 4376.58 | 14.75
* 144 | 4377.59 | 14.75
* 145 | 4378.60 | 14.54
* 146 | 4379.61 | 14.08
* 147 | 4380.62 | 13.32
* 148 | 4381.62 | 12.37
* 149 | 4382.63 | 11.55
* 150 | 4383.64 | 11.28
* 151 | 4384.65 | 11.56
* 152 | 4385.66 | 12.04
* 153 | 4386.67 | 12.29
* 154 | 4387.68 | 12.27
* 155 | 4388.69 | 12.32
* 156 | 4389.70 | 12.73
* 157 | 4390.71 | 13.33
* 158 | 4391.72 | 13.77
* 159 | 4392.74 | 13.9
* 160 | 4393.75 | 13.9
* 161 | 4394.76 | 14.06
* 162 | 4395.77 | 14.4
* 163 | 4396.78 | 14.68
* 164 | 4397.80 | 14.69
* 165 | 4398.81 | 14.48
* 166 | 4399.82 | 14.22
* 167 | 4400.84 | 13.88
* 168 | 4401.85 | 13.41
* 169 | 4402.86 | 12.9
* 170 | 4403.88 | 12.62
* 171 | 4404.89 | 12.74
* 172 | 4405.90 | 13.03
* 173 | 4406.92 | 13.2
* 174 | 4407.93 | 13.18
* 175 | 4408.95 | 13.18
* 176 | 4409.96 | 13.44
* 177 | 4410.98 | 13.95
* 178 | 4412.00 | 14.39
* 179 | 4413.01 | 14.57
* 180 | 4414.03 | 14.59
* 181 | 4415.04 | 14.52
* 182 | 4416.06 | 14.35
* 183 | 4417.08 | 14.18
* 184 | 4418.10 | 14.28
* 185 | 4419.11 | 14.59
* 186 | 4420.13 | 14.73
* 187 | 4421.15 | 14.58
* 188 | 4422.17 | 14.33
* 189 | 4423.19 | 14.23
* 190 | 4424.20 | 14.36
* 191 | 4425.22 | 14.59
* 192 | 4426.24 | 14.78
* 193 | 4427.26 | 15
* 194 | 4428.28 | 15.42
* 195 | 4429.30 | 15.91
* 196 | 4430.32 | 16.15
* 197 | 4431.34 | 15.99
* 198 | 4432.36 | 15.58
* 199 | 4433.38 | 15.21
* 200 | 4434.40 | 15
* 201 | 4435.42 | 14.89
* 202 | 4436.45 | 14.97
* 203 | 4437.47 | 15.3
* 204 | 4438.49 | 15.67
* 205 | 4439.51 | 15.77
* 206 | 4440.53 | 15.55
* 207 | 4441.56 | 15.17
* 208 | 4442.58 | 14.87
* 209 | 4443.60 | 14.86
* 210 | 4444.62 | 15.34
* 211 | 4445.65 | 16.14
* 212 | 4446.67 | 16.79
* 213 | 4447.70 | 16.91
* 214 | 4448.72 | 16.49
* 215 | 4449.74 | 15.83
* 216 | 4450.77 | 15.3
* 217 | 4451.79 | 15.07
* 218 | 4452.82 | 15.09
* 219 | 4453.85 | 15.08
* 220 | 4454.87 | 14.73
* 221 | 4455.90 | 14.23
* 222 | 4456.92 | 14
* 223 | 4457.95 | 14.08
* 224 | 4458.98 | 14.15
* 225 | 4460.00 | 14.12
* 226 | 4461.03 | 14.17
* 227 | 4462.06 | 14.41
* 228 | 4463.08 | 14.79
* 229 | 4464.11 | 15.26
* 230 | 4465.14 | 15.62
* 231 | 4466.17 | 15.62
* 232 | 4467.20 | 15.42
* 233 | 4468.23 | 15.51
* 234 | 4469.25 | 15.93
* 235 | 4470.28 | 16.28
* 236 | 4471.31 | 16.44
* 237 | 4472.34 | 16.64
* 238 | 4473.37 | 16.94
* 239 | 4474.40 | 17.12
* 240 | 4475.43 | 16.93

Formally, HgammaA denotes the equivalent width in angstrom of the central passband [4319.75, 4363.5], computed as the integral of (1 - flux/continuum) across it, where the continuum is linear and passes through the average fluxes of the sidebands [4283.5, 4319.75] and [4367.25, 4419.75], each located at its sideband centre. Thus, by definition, -4.8 angstrom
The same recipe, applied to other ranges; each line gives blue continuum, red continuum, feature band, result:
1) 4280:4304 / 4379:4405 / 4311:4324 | -1.3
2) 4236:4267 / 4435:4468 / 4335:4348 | 0.9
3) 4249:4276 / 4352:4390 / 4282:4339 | 4.5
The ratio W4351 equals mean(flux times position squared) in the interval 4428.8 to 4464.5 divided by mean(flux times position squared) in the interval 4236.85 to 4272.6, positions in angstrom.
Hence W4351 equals 1.30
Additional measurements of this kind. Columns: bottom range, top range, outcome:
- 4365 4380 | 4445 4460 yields 1.07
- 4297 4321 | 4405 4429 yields 1.35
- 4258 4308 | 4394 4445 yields 1.32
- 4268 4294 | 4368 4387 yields 1.18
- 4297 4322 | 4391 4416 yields 1.29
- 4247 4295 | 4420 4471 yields 1.31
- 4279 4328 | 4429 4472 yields 1.38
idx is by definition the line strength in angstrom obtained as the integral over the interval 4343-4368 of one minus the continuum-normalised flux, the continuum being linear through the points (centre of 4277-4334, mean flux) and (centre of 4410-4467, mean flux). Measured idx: -2.8 angstrom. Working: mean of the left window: 12.1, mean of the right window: 15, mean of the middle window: 14.7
